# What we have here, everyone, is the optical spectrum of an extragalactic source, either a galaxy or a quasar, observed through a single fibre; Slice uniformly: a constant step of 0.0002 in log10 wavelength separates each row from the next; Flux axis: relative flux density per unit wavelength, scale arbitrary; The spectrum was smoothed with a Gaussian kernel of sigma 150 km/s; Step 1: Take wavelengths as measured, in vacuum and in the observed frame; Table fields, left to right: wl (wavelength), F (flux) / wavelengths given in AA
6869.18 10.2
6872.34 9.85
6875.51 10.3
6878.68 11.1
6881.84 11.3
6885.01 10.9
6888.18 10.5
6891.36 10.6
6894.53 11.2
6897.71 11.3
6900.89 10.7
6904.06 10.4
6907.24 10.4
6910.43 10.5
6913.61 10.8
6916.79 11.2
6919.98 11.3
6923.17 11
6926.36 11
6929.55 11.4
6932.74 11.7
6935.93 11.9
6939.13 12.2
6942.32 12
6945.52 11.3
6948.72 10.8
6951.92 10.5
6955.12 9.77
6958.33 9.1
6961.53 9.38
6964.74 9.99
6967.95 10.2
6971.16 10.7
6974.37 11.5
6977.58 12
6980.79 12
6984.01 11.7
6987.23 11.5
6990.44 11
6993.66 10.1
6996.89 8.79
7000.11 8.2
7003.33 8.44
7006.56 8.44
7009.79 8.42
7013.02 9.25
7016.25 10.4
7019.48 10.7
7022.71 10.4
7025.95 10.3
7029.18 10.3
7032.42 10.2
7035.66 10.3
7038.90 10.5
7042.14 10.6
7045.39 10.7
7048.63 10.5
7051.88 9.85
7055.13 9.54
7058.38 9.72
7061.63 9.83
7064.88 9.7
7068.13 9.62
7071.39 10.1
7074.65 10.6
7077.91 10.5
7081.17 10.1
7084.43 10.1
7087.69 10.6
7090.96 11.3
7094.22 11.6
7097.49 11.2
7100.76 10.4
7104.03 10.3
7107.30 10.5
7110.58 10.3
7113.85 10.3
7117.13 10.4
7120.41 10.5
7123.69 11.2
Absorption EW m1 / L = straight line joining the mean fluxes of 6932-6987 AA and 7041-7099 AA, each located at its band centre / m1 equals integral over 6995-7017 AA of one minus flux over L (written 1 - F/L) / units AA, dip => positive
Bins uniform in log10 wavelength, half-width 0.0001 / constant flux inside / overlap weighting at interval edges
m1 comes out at 3.92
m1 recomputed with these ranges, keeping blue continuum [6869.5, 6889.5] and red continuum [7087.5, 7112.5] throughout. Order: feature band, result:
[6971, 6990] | -1.6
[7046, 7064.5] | 1.4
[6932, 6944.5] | -1.5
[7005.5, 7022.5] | 1.9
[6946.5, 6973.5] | 1.4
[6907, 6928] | -0.5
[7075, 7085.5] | 0.5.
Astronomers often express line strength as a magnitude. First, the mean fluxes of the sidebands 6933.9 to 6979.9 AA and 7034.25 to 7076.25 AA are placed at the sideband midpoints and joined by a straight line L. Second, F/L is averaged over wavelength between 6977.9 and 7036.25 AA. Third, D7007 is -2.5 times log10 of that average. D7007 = 0.04 mag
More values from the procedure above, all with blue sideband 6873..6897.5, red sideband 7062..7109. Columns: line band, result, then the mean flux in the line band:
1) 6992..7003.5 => 0.186 mag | 8.95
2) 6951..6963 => 0.112 mag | 9.65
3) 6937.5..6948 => -0.099 mag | 11.7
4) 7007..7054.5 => 0.046 mag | 10.1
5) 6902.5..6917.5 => 0.016 mag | 10.6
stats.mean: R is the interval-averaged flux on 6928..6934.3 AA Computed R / 11.6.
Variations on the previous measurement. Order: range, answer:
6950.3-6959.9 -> 9.79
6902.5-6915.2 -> 10.5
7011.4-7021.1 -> 10.1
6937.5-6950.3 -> 11.6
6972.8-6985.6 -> 11.8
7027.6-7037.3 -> 10.3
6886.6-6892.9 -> 10.5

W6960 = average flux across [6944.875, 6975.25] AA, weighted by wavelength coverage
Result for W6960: 10.3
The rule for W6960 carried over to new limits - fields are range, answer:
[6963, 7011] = 10.2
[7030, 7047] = 10.4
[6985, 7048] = 9.95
